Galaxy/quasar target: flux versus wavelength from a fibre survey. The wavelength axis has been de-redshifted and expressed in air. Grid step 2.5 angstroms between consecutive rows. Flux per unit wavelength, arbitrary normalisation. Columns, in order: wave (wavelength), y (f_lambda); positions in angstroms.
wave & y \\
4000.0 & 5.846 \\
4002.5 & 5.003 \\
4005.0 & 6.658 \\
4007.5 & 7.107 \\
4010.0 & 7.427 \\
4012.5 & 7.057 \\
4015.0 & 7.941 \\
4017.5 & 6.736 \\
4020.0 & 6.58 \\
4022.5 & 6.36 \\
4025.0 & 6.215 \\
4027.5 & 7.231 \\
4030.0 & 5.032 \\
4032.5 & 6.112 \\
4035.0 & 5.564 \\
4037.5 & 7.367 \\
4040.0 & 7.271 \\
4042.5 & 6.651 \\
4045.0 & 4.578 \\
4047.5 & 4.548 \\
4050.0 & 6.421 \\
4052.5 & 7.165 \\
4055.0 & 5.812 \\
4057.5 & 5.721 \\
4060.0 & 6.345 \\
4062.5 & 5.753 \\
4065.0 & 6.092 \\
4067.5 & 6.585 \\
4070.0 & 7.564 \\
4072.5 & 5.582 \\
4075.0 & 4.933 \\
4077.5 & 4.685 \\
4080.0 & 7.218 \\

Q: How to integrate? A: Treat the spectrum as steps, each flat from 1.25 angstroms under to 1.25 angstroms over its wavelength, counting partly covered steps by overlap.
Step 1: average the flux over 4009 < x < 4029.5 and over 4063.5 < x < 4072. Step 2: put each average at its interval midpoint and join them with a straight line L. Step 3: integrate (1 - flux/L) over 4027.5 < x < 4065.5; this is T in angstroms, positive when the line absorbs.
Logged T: 3.7 angstroms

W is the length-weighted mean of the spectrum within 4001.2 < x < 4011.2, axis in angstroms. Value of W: 6.54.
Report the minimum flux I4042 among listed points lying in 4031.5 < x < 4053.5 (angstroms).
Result 4.548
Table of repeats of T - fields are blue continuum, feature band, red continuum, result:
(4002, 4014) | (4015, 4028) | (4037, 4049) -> -0.5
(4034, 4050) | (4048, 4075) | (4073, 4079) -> -3.8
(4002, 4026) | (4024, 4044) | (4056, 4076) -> 0.3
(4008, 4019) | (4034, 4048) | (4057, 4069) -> 1.2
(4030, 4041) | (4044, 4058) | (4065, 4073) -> 1.6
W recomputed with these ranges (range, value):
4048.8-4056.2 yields 6.47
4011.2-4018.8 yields 7.24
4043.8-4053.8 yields 5.68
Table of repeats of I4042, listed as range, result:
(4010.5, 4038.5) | 5.032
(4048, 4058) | 5.721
